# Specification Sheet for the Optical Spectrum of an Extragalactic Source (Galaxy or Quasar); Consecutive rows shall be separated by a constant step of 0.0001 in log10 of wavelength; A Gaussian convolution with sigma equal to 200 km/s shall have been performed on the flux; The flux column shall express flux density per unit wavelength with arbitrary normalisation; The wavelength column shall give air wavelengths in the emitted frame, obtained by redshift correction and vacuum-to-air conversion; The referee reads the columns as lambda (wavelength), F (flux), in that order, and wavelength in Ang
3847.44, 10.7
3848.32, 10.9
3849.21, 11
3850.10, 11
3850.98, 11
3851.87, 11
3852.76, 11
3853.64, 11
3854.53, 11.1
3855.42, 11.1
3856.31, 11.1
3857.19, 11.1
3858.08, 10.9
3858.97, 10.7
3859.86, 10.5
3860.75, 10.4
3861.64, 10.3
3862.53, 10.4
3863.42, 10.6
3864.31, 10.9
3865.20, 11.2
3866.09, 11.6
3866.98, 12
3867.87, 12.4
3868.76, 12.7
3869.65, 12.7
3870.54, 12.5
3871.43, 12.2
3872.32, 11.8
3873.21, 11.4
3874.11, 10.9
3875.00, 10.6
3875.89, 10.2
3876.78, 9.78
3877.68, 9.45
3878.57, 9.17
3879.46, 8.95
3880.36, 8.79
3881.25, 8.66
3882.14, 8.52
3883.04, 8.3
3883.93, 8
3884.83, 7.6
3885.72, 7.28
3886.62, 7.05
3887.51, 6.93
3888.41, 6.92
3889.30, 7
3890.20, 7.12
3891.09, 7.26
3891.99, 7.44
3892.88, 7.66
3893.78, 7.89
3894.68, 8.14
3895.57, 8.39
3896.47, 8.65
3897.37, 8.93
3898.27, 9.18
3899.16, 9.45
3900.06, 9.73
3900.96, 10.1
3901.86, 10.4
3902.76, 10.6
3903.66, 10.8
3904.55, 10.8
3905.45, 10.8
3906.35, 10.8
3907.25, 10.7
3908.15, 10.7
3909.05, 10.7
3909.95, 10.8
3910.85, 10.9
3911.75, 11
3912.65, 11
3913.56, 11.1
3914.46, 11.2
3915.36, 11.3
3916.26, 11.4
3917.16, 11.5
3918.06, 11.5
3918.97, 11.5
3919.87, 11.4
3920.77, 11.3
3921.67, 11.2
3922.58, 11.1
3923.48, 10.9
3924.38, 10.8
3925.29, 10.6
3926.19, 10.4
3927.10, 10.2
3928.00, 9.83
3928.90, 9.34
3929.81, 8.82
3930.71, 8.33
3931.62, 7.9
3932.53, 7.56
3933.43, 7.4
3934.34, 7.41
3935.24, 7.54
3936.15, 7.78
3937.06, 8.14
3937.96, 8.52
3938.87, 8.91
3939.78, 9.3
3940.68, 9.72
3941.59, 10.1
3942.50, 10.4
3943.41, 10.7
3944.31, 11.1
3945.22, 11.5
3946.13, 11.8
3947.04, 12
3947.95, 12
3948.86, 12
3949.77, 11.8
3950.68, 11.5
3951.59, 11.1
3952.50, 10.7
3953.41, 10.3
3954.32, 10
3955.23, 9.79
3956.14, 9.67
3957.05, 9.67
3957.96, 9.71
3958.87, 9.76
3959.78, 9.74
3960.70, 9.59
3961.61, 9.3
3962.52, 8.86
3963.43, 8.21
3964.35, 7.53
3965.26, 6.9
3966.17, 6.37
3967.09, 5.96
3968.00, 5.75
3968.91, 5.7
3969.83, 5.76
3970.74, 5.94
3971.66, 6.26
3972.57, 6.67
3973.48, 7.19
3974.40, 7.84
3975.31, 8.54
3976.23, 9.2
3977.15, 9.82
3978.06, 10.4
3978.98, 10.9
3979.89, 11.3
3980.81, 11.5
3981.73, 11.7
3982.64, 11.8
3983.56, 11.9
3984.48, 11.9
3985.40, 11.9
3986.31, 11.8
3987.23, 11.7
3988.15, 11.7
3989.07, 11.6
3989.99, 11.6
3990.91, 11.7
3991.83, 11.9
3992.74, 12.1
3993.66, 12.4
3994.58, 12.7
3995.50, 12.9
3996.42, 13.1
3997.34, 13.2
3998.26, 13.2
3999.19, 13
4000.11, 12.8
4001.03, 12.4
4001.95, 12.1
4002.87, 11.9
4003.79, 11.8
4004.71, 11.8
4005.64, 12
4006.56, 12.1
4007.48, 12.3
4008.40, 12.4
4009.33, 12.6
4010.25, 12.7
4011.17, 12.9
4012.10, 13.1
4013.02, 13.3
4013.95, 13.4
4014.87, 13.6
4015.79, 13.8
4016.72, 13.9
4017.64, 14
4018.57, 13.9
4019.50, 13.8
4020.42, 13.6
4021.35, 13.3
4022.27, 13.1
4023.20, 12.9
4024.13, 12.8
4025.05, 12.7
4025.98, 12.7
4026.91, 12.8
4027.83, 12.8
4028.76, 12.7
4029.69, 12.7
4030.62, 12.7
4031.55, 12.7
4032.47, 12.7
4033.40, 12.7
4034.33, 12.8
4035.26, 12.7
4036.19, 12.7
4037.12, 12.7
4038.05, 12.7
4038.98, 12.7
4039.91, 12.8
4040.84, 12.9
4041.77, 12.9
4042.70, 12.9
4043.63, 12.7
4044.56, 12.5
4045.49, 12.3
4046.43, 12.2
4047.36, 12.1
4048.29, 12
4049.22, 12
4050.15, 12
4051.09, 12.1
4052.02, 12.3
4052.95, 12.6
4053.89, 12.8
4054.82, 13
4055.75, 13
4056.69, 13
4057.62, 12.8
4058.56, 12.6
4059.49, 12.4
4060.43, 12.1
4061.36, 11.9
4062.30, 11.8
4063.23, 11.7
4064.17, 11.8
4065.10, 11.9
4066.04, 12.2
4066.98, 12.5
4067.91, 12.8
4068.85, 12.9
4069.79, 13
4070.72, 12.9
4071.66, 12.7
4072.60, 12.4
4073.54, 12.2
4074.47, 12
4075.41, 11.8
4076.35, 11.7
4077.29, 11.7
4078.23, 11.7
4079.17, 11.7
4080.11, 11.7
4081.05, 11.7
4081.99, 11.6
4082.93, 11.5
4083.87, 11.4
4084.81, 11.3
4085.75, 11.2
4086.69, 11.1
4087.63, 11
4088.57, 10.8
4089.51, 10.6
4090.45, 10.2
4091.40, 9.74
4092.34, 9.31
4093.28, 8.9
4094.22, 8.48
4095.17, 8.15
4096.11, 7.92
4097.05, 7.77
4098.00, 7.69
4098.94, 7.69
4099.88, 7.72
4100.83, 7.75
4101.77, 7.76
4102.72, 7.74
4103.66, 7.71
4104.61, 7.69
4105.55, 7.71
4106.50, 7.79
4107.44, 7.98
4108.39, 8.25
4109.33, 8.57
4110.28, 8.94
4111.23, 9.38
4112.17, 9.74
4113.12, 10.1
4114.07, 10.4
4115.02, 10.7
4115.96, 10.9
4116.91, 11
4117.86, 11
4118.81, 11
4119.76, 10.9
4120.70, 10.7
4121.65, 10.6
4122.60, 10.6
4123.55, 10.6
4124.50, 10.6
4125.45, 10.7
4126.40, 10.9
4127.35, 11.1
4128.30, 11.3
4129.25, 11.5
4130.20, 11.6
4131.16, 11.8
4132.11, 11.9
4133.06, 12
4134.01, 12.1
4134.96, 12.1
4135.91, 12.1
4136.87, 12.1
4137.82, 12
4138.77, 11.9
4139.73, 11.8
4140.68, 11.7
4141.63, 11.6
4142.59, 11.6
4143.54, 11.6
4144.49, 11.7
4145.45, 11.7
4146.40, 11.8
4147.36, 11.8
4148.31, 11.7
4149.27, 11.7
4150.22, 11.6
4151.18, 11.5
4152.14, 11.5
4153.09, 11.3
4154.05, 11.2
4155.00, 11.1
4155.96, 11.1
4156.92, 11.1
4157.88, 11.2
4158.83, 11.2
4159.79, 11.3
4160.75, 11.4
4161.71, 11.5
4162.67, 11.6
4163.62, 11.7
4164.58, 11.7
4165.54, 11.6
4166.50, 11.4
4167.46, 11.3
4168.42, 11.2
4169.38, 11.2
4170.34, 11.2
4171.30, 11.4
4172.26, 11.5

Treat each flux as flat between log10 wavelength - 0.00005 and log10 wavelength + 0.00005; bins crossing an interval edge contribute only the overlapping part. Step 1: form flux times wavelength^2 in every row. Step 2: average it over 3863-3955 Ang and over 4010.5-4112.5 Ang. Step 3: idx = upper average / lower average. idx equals 1.2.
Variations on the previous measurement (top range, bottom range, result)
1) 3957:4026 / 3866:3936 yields 1.19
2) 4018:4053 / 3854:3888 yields 1.35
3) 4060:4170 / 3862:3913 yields 1.25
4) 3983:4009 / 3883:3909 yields 1.46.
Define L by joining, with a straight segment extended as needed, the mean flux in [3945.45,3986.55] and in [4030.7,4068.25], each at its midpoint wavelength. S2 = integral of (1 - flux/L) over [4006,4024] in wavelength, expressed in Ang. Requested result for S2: -3.1 Ang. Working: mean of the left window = 9.51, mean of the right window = 12.5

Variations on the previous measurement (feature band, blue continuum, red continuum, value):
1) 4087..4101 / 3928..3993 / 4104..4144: 2.01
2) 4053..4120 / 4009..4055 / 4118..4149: 8.21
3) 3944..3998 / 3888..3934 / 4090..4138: -1.71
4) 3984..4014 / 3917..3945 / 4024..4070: -2.60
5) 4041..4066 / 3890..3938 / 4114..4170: -3.74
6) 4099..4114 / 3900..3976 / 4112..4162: 3.67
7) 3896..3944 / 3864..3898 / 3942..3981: -3.48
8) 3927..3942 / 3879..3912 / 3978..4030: 2.43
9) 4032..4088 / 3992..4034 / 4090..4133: -4.85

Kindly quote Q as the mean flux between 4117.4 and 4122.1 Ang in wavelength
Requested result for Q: 10.9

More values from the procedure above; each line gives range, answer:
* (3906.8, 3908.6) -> 10.7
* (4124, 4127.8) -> 10.8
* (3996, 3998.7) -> 13.2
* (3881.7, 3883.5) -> 8.4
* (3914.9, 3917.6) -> 11.4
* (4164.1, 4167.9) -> 11.5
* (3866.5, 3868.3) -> 12.2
